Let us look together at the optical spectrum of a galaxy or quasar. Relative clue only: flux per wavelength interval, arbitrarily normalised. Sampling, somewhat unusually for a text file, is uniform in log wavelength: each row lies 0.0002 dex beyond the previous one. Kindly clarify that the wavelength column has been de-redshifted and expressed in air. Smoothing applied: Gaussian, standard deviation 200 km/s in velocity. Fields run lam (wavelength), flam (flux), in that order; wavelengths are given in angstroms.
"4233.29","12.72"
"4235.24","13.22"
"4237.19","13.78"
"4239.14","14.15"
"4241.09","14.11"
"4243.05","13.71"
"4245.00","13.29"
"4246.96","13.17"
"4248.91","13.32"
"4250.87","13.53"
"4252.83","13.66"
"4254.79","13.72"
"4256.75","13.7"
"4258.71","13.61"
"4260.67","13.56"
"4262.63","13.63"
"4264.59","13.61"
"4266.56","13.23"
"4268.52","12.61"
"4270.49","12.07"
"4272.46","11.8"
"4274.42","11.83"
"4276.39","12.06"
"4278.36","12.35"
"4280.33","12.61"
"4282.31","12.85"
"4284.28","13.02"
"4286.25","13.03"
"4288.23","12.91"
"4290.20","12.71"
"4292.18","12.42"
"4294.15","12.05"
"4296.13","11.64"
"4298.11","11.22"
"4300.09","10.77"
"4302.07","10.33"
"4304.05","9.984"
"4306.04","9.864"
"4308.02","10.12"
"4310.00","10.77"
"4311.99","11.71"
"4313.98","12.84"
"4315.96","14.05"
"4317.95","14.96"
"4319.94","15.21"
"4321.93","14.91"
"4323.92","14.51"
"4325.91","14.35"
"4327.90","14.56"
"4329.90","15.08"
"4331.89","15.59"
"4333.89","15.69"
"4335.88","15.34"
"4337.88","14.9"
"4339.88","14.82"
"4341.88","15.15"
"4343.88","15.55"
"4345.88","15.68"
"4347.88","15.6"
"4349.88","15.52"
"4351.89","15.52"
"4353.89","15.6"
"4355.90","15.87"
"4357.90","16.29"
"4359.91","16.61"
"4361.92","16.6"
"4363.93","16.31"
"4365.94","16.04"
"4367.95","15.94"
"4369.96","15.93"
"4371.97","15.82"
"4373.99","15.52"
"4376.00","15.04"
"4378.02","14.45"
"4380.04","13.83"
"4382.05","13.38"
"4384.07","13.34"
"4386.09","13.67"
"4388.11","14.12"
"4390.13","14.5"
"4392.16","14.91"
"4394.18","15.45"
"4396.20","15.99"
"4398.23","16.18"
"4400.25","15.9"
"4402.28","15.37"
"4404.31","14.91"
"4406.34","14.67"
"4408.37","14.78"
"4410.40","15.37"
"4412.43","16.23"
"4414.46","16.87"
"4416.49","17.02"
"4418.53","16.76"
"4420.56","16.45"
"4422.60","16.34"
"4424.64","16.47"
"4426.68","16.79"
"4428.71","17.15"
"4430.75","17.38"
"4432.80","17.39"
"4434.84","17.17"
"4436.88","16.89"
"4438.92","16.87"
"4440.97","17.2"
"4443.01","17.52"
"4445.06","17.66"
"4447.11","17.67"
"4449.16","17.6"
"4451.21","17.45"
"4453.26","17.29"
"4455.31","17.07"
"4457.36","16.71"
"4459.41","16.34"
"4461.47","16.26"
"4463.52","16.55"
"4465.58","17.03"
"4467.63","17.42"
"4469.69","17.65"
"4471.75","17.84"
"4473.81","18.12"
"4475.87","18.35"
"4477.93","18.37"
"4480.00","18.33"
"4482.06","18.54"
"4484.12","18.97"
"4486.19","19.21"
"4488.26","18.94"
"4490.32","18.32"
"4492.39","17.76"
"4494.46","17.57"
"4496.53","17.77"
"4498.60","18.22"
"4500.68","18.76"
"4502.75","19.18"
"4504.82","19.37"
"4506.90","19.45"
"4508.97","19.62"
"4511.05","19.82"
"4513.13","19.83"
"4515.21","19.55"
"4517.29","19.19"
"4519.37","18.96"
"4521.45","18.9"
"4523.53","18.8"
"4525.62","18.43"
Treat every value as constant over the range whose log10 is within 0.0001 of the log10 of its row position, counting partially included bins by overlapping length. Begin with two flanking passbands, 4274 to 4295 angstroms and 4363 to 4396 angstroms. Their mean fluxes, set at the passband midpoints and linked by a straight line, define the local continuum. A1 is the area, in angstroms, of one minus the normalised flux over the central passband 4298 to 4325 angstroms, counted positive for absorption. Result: 2.0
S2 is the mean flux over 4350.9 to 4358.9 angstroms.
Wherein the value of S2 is 15.8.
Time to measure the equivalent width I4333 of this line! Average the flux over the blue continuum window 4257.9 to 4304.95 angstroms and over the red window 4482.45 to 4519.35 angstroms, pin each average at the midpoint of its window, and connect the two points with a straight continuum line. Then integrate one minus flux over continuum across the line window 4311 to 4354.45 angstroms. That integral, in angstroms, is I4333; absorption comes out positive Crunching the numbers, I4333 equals -3.1 angstroms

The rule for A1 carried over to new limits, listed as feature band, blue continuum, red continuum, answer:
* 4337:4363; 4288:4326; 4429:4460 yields -3.4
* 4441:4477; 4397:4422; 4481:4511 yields 0.4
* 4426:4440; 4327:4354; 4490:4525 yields 0.2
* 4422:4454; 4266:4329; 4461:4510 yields -0.7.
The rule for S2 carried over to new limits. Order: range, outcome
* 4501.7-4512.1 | 19.5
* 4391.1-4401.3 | 15.7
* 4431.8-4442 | 17.1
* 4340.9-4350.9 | 15.5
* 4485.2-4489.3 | 19.1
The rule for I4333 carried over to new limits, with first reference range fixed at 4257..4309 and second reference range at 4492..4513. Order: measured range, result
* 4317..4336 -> -2.1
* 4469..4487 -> -0.3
